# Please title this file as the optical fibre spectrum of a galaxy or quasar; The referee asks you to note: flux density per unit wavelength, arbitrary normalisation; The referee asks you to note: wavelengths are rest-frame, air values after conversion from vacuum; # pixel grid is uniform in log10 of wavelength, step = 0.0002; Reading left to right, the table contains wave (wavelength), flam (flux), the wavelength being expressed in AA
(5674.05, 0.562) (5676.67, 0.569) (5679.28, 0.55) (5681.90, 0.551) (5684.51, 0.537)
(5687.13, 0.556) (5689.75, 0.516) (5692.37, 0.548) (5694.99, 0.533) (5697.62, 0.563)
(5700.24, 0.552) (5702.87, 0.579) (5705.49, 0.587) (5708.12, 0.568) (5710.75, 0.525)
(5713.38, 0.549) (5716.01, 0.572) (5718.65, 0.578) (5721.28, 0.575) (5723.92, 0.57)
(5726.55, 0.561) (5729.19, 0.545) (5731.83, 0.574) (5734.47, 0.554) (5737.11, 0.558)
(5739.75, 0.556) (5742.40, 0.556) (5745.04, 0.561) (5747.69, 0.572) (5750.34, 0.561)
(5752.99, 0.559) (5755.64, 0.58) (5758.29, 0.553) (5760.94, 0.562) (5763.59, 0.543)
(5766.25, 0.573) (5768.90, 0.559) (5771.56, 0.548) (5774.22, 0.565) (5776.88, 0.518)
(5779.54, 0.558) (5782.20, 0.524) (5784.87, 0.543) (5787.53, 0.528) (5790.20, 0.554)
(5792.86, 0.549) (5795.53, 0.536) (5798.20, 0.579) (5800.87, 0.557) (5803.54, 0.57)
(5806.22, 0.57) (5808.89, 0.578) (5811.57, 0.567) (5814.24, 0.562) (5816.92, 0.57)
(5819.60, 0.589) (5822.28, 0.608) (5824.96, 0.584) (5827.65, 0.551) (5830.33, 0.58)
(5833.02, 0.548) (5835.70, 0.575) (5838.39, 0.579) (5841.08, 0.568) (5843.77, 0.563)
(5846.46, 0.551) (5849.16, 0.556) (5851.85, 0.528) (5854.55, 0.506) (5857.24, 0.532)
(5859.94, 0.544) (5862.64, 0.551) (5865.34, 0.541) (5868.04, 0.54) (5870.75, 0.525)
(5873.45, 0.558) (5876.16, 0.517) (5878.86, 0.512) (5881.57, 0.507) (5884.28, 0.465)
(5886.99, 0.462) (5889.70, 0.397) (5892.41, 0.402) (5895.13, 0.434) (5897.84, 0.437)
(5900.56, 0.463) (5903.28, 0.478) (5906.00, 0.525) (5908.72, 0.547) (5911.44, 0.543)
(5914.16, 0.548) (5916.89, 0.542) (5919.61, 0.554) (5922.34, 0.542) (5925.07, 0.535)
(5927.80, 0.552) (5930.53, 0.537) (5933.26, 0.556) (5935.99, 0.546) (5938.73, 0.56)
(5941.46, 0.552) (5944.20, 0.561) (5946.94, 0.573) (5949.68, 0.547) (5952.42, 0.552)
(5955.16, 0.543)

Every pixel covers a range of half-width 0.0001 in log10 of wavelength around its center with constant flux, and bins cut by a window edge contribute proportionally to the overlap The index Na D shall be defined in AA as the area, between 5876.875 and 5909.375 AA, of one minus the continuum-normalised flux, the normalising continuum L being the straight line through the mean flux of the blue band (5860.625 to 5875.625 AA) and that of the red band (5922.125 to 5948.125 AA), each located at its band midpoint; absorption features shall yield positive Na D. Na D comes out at 4.6 AA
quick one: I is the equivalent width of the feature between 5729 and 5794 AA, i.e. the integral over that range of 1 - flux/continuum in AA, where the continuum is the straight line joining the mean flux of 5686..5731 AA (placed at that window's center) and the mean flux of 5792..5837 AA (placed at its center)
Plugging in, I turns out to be 1.1 AA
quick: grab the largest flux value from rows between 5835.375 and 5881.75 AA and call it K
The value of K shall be 0.579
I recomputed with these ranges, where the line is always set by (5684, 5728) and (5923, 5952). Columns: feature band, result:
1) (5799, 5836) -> -1.2 AA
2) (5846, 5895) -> 4.0 AA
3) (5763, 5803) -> 0.4 AA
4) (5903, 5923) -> 0.5 AA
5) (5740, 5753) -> -0.1 AA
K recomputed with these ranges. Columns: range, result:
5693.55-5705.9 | 0.587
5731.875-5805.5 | 0.58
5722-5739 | 0.574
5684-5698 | 0.563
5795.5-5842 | 0.608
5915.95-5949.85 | 0.573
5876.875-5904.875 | 0.512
